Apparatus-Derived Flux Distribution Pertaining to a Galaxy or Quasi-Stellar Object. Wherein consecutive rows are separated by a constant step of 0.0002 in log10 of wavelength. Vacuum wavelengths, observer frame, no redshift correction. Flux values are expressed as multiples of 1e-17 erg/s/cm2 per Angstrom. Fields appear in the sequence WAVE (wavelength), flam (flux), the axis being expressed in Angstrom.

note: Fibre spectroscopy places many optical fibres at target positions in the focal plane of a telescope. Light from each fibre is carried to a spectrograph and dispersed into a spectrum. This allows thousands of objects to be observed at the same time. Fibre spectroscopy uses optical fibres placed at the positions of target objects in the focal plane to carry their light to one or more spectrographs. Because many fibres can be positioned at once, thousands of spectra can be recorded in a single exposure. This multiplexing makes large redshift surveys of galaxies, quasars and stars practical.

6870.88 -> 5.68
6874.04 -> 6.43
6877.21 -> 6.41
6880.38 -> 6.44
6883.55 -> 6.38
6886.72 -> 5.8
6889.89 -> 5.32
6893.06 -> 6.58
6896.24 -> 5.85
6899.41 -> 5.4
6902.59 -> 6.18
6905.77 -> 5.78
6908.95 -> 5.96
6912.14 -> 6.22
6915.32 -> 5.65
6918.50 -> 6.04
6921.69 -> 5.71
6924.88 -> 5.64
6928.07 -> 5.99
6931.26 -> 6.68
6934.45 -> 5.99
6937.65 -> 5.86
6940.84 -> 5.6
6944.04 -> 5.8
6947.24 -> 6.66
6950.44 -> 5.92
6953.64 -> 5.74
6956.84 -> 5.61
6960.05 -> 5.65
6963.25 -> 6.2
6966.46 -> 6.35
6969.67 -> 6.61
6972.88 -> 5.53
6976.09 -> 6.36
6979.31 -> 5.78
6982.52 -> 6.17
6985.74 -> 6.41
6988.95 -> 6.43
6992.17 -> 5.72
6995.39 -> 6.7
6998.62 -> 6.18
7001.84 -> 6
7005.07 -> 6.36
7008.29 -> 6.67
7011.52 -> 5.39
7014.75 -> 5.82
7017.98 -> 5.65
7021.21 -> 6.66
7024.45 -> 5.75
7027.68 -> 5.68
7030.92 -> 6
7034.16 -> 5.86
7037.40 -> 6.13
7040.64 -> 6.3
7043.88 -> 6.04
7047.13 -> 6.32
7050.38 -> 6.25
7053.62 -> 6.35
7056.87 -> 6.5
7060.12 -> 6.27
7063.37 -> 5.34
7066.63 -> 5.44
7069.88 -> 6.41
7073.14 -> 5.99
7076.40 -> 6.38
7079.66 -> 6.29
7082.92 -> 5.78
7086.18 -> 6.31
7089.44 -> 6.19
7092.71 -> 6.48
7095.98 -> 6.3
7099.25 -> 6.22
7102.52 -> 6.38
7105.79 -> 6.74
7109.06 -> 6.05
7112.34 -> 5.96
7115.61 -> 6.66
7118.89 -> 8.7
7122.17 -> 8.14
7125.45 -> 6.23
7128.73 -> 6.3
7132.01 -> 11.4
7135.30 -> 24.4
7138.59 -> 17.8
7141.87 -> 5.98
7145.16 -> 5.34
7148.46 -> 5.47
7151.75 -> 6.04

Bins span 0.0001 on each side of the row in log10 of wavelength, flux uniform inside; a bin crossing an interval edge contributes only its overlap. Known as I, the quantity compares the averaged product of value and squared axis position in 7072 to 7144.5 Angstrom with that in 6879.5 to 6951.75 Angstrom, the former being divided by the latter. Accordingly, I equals 1.42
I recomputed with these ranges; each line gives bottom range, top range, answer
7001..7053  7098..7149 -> 1.48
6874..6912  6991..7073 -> 1.05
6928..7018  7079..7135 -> 1.24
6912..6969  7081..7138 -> 1.42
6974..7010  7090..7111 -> 1.05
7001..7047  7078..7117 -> 1.06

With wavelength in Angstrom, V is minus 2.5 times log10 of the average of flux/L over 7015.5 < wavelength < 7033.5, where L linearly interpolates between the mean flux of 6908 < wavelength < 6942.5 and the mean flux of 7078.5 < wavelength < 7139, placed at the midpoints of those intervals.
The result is 0.20 mag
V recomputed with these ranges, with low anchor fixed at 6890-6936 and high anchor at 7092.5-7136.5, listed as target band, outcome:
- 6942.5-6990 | 0.080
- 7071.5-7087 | 0.259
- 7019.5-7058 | 0.193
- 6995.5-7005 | 0.115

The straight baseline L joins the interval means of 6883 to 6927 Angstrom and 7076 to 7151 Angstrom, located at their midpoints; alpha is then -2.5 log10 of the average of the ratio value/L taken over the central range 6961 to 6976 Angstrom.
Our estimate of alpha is 0.056 mag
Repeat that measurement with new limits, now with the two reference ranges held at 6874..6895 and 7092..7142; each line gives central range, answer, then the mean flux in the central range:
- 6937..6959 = 0.17 mag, 5.88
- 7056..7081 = 0.34 mag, 6.06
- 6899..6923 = 0.10 mag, 5.89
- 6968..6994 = 0.19 mag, 6.13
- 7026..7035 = 0.32 mag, 5.85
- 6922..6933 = 0.10 mag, 6.06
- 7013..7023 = 0.27 mag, 6.03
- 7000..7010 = 0.19 mag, 6.33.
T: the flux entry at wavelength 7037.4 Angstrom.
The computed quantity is 6.13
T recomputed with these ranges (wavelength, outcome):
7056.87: 6.5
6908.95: 5.96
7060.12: 6.27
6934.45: 5.99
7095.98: 6.3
